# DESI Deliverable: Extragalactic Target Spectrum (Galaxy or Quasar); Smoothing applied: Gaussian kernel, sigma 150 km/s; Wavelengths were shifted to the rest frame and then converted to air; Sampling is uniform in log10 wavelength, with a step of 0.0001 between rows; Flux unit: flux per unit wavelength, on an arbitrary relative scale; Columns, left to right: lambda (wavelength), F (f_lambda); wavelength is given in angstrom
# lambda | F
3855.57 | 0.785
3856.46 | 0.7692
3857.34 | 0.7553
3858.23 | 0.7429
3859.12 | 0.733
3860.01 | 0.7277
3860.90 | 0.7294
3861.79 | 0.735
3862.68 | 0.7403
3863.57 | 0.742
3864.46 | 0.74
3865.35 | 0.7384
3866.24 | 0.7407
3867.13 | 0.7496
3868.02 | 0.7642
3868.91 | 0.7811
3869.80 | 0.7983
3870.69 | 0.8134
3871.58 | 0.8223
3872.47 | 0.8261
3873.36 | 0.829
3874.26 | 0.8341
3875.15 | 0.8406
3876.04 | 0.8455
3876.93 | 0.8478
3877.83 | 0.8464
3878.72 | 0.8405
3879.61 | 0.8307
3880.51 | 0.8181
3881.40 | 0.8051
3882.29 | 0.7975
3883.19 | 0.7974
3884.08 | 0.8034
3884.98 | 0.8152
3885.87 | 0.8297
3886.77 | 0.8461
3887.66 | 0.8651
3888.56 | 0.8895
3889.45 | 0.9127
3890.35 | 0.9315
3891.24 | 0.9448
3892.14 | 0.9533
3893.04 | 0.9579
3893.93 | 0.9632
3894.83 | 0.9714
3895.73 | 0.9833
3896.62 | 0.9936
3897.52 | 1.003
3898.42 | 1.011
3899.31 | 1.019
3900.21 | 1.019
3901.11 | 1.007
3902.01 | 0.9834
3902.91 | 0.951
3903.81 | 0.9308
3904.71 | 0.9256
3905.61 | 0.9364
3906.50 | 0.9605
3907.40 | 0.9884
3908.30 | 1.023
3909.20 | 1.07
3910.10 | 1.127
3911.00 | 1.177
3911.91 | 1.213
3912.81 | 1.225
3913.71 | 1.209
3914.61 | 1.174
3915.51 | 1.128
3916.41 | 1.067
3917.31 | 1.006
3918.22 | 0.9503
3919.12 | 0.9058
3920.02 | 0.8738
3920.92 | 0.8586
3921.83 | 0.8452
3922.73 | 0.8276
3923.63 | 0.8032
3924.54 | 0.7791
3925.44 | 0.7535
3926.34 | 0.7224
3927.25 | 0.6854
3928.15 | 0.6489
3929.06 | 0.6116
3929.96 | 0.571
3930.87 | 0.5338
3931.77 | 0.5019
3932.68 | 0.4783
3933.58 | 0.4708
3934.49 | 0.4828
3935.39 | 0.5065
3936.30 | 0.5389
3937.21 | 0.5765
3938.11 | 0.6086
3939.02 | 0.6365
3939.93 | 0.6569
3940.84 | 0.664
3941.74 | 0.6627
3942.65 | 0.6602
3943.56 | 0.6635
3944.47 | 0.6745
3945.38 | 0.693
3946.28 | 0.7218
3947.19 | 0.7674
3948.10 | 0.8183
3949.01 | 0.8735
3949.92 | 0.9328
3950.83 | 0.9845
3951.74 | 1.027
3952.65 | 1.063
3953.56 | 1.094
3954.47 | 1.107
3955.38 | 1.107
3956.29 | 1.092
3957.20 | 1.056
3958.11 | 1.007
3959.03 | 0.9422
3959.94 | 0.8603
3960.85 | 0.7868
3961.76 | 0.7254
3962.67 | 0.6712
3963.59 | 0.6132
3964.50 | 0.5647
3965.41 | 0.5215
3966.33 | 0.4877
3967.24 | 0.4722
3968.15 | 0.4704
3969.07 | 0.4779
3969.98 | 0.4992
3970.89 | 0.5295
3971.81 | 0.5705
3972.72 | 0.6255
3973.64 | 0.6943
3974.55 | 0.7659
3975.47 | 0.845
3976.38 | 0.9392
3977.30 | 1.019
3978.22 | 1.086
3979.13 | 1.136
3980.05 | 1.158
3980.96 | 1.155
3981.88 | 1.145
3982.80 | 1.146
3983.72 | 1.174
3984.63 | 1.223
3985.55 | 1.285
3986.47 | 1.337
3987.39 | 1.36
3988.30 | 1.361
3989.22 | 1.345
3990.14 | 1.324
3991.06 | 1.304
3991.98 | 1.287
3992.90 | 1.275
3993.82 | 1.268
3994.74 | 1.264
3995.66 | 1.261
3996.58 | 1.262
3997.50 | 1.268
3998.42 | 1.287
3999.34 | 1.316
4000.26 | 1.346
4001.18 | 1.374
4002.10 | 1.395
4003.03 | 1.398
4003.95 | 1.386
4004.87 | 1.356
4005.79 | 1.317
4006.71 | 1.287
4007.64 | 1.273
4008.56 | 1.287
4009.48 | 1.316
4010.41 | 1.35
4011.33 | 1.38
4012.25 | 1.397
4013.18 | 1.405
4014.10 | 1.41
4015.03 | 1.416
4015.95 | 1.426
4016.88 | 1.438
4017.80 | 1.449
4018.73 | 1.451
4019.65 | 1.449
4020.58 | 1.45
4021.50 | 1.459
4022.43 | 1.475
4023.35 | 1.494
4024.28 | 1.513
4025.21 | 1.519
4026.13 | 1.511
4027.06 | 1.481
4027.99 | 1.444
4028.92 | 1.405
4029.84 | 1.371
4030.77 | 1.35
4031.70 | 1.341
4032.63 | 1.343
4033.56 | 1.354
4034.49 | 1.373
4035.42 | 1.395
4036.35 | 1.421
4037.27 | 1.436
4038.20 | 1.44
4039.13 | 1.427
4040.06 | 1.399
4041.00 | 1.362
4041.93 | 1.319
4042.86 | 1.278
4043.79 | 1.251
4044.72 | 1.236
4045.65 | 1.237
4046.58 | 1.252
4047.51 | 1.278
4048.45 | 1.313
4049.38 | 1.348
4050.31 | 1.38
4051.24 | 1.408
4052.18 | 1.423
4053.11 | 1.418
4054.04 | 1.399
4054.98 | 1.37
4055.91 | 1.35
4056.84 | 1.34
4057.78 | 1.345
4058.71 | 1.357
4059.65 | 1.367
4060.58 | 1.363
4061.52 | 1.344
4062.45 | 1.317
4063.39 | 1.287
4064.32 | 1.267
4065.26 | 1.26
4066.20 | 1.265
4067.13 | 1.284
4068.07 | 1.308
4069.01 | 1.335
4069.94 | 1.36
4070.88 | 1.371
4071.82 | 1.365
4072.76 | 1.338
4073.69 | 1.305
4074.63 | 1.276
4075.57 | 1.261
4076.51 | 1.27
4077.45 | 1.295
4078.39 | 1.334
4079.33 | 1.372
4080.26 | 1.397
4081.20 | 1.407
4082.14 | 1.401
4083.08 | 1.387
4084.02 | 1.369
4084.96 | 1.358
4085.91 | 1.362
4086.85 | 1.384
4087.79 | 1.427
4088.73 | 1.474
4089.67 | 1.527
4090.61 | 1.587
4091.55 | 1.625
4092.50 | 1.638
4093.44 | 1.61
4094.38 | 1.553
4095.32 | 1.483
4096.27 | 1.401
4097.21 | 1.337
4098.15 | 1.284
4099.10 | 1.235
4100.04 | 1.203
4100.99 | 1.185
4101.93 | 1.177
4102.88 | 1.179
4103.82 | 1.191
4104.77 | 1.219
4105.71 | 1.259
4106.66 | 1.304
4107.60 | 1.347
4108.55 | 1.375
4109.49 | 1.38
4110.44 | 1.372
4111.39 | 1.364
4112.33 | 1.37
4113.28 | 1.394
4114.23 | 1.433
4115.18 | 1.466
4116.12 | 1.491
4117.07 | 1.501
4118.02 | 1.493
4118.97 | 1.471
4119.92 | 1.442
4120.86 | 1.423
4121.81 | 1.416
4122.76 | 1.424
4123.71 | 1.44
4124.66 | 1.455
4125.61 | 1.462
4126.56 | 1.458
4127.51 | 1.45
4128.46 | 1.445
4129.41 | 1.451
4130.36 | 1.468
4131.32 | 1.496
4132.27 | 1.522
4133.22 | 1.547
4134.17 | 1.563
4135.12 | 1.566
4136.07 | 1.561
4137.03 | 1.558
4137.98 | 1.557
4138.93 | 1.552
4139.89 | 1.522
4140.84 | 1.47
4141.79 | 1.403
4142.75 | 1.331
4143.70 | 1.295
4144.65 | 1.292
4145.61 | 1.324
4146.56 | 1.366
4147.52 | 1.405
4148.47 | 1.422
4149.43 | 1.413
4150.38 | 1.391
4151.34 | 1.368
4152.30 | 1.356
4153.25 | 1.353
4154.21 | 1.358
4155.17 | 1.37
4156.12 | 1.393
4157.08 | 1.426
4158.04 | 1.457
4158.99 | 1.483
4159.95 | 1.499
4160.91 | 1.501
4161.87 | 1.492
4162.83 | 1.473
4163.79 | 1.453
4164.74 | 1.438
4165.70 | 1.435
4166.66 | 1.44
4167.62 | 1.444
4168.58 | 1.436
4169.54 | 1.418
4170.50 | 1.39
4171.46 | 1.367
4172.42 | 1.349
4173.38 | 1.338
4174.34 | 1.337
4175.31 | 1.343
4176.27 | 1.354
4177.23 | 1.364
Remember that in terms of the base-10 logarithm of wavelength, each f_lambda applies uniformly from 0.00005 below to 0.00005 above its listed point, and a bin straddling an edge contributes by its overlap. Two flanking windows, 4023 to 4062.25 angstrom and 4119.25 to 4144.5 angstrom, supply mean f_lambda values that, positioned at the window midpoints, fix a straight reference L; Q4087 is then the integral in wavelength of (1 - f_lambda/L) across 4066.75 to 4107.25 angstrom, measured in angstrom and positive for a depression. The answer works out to 1.8 angstrom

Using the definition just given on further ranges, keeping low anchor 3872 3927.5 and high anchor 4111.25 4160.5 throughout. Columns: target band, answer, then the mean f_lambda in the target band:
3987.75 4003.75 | -2.50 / 1.32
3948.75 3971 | 5.36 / 0.802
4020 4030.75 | -2.31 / 1.46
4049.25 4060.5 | -0.98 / 1.38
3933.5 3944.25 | 4.39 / 0.6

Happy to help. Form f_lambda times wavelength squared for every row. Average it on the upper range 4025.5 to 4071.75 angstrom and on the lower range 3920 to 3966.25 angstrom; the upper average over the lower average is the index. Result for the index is 1.9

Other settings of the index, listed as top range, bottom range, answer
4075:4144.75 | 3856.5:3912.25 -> 1.80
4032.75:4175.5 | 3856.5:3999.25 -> 1.71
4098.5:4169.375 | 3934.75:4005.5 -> 1.60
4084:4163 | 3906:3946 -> 1.96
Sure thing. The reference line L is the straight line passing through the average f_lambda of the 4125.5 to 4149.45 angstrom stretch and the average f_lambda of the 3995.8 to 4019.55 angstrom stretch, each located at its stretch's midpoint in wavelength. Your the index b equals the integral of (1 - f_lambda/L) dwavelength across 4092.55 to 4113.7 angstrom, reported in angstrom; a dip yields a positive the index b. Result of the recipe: 1.4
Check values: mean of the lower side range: 1.36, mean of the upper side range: 1.46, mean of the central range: 1.33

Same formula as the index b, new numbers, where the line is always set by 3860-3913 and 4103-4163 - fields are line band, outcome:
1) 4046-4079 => -1.5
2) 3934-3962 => 6.1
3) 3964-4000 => 2.9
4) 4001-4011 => -1.6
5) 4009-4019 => -2.0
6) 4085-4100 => -1.3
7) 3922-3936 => 5.1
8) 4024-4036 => -2.1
